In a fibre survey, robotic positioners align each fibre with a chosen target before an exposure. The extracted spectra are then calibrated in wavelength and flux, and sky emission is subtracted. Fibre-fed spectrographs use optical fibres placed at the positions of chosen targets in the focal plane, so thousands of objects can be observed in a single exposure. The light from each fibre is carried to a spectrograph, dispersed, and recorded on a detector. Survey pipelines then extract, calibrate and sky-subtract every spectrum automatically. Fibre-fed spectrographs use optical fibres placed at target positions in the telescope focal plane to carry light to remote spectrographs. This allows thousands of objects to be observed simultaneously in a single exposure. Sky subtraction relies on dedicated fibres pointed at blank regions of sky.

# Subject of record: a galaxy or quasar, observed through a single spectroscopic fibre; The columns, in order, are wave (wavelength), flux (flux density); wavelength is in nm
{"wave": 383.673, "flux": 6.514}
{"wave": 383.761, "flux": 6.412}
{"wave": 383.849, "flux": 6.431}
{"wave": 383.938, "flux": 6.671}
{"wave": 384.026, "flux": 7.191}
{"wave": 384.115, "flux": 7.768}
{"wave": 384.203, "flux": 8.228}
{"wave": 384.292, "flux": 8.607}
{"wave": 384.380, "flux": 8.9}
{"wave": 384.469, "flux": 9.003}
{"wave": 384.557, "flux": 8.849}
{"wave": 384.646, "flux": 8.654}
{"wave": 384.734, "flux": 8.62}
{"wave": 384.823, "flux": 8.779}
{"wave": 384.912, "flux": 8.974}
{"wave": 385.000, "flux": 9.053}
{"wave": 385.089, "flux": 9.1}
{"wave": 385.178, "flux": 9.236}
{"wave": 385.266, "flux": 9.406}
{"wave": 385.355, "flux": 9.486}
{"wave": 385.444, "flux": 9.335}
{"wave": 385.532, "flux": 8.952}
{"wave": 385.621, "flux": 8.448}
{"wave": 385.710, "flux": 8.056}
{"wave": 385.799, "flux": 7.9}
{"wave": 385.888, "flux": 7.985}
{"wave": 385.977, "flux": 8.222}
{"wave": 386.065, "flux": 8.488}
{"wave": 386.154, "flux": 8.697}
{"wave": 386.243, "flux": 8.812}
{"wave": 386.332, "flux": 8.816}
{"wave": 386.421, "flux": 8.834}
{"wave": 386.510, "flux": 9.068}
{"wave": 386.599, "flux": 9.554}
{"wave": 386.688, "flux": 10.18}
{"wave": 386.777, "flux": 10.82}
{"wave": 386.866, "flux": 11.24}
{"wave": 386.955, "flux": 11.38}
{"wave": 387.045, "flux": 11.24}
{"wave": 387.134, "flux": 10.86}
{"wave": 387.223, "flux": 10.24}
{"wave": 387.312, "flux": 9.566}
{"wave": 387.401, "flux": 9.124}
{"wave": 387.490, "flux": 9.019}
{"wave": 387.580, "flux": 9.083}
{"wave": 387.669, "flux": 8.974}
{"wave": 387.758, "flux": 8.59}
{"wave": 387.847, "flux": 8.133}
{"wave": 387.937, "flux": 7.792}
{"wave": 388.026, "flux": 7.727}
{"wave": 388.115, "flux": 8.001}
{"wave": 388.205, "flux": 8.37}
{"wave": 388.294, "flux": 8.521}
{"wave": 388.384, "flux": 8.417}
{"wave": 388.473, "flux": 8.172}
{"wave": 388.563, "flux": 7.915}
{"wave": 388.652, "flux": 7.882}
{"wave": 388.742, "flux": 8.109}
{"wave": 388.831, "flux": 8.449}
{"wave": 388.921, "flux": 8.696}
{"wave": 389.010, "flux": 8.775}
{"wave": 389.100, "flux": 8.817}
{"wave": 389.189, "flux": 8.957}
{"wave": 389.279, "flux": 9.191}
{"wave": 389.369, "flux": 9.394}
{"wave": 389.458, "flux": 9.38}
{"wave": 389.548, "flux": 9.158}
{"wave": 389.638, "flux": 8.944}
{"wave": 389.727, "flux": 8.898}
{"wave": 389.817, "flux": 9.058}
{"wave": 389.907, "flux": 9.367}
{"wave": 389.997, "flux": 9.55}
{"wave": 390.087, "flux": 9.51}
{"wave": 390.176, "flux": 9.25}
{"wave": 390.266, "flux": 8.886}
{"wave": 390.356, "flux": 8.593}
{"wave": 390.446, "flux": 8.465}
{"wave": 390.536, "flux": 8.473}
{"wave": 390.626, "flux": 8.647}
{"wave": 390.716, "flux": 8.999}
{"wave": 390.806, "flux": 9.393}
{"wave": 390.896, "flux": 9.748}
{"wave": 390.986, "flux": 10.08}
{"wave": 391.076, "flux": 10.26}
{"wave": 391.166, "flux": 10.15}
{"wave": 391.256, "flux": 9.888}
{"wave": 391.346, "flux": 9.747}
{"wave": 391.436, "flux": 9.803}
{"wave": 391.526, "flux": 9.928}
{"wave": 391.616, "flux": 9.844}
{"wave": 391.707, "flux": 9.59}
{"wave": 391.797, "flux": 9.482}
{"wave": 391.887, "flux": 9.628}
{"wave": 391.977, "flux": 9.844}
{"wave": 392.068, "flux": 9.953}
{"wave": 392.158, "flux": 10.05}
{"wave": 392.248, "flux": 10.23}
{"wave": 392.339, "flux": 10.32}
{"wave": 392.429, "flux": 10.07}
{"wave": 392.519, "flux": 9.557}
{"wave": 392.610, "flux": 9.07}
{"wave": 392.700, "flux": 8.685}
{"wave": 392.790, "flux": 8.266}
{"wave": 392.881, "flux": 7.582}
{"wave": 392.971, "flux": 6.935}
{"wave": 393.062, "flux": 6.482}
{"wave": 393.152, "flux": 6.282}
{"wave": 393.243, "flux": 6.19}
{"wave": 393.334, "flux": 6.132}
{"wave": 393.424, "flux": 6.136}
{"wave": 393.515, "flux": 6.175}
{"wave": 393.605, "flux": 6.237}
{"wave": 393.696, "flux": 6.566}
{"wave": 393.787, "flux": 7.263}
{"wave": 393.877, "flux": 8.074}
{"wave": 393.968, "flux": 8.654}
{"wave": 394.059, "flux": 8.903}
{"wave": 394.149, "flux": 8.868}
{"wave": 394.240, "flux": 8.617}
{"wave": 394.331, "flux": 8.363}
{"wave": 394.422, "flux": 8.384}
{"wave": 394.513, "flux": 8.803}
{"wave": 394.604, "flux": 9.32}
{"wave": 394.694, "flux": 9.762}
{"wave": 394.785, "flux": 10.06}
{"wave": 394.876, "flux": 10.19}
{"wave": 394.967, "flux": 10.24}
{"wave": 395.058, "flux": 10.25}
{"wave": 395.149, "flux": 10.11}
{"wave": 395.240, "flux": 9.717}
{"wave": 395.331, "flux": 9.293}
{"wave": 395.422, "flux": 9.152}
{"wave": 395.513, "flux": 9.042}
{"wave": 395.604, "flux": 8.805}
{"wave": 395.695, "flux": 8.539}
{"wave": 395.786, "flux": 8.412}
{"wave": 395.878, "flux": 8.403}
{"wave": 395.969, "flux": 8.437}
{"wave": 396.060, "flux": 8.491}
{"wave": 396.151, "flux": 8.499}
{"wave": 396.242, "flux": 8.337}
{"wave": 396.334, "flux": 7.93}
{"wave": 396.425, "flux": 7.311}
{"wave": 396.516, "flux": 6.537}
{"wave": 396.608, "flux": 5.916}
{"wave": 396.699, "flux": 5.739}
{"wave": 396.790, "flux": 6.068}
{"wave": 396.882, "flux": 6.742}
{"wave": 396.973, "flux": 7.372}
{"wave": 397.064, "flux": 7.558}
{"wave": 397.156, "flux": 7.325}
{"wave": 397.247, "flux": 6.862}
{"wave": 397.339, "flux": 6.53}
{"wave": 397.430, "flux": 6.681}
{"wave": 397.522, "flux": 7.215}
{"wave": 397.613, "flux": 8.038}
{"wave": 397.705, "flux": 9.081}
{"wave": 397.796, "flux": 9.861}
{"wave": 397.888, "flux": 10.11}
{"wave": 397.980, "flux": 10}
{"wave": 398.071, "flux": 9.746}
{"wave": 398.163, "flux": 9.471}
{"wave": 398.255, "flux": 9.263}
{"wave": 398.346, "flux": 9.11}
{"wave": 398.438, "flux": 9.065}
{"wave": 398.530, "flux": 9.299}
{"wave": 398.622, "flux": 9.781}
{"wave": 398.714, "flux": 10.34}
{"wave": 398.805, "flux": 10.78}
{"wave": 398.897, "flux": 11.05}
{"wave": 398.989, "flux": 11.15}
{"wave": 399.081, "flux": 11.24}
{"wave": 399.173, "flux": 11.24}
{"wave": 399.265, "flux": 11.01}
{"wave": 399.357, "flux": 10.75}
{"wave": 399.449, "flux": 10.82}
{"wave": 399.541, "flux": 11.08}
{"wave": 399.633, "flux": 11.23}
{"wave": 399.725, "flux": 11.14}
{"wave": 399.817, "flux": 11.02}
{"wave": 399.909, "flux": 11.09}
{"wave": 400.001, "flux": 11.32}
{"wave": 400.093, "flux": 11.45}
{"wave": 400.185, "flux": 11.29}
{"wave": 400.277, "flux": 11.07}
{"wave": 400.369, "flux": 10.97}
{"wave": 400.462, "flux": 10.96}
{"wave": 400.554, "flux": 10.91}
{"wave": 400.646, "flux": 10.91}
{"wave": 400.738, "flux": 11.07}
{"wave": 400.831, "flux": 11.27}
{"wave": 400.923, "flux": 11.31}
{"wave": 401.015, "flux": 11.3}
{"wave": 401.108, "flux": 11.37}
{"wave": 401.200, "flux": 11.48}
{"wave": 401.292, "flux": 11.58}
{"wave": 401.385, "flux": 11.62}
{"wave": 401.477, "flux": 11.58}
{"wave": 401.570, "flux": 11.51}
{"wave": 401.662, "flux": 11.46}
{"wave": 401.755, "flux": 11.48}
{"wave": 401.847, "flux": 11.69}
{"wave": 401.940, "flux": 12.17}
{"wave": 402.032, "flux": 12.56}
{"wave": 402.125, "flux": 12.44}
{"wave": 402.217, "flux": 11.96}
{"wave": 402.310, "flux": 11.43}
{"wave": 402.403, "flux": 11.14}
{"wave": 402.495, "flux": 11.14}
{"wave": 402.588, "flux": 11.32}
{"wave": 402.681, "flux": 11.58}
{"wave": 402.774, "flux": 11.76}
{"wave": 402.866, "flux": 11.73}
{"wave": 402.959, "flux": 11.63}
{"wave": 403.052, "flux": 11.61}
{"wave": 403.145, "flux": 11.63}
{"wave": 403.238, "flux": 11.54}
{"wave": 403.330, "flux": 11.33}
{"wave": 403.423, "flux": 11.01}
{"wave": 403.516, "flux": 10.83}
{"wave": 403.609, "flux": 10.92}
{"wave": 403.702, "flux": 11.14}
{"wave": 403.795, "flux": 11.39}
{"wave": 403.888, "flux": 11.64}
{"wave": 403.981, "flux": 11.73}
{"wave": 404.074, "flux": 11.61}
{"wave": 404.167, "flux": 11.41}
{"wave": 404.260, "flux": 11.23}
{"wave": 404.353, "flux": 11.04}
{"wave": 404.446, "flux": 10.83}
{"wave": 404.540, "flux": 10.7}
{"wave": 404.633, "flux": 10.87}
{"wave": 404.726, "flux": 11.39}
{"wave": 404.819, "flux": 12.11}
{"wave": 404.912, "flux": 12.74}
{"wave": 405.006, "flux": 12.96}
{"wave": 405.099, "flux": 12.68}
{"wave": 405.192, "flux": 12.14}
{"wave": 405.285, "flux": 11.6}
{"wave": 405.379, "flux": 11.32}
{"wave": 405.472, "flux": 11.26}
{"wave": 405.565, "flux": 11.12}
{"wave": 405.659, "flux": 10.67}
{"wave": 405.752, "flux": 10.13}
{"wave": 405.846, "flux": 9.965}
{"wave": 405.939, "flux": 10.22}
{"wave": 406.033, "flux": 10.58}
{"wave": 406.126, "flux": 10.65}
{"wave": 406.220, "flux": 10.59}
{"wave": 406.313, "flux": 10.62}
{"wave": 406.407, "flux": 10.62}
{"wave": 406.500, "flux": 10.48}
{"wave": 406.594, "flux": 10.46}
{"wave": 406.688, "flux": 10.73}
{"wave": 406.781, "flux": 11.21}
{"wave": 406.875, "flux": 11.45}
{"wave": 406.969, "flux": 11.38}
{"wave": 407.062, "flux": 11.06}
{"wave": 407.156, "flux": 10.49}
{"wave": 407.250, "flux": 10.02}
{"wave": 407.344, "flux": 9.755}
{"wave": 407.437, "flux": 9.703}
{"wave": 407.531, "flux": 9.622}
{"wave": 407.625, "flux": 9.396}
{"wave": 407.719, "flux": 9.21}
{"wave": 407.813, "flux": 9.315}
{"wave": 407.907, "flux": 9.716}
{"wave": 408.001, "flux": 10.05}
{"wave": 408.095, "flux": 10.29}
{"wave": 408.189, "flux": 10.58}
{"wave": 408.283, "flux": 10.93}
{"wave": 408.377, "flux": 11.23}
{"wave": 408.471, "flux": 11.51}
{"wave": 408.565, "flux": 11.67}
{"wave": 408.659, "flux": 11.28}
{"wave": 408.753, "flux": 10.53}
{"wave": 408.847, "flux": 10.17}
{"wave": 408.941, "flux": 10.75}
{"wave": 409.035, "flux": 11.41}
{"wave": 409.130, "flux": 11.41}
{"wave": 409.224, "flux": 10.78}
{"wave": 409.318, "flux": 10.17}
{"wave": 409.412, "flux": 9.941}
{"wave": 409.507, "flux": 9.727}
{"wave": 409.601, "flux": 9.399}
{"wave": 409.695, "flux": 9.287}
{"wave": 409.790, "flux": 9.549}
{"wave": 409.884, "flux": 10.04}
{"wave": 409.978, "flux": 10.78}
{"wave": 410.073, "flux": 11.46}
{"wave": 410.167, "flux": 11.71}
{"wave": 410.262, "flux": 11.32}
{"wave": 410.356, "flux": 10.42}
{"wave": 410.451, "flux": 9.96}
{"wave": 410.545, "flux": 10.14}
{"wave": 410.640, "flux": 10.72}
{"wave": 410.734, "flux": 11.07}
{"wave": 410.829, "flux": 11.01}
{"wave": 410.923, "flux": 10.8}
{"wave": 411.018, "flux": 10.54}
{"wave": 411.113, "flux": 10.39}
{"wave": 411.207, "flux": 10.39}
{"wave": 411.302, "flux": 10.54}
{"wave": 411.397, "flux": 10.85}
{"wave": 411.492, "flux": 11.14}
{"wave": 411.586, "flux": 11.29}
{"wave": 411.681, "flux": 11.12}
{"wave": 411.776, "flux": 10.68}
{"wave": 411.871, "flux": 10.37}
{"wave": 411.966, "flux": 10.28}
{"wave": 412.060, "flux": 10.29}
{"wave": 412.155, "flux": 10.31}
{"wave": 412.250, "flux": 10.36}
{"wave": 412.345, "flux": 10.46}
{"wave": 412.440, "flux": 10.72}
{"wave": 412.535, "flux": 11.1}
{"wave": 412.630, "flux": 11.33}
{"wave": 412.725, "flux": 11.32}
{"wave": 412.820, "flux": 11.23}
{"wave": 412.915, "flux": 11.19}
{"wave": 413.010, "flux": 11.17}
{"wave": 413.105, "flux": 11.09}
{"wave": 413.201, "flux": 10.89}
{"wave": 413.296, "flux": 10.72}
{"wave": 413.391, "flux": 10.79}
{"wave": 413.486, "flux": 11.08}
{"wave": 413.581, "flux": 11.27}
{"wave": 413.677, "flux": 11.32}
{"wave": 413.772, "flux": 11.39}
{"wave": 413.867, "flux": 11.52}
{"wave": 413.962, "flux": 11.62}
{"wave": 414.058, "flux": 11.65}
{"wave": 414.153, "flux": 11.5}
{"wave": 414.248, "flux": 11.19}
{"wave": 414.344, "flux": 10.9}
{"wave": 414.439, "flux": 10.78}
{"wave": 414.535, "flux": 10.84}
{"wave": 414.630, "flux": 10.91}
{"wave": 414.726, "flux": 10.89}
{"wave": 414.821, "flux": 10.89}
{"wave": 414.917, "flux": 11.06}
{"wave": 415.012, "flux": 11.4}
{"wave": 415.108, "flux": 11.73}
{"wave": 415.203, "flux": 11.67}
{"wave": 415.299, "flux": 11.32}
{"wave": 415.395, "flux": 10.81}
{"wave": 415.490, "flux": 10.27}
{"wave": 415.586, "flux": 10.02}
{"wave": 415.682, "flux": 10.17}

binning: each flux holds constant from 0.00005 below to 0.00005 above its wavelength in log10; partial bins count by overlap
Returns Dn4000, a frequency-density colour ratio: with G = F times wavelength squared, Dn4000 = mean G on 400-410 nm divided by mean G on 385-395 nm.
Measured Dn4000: 1.3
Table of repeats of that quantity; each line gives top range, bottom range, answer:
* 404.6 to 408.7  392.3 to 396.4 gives 1.36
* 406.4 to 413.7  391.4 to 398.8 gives 1.34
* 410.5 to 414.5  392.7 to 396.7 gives 1.46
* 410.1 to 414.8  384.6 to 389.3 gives 1.38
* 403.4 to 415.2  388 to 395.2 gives 1.35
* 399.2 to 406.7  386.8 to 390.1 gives 1.34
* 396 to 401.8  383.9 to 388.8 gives 1.17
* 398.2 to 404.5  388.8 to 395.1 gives 1.32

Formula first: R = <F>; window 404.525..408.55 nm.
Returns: 10.8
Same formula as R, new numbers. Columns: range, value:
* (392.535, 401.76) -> 9.21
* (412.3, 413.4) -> 11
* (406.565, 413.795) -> 10.6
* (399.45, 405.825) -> 11.4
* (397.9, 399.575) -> 10.3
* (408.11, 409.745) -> 10.6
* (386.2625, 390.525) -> 9.08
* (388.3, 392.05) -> 9.15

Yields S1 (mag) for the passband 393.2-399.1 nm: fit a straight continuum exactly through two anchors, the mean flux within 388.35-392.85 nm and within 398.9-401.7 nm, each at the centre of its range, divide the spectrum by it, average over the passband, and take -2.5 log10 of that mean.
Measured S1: 0.22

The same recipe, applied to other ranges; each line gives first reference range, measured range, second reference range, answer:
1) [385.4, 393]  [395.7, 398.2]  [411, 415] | 0.23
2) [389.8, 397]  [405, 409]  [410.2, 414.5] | -0.04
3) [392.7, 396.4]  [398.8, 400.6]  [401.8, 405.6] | -0.10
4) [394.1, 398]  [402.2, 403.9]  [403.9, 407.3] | -0.10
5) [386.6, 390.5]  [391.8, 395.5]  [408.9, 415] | 0.10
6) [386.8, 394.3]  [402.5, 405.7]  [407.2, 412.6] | -0.15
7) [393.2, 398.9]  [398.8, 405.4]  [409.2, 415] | -0.22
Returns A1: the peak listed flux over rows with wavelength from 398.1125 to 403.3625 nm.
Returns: 12.56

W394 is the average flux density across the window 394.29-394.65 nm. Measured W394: 8.73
